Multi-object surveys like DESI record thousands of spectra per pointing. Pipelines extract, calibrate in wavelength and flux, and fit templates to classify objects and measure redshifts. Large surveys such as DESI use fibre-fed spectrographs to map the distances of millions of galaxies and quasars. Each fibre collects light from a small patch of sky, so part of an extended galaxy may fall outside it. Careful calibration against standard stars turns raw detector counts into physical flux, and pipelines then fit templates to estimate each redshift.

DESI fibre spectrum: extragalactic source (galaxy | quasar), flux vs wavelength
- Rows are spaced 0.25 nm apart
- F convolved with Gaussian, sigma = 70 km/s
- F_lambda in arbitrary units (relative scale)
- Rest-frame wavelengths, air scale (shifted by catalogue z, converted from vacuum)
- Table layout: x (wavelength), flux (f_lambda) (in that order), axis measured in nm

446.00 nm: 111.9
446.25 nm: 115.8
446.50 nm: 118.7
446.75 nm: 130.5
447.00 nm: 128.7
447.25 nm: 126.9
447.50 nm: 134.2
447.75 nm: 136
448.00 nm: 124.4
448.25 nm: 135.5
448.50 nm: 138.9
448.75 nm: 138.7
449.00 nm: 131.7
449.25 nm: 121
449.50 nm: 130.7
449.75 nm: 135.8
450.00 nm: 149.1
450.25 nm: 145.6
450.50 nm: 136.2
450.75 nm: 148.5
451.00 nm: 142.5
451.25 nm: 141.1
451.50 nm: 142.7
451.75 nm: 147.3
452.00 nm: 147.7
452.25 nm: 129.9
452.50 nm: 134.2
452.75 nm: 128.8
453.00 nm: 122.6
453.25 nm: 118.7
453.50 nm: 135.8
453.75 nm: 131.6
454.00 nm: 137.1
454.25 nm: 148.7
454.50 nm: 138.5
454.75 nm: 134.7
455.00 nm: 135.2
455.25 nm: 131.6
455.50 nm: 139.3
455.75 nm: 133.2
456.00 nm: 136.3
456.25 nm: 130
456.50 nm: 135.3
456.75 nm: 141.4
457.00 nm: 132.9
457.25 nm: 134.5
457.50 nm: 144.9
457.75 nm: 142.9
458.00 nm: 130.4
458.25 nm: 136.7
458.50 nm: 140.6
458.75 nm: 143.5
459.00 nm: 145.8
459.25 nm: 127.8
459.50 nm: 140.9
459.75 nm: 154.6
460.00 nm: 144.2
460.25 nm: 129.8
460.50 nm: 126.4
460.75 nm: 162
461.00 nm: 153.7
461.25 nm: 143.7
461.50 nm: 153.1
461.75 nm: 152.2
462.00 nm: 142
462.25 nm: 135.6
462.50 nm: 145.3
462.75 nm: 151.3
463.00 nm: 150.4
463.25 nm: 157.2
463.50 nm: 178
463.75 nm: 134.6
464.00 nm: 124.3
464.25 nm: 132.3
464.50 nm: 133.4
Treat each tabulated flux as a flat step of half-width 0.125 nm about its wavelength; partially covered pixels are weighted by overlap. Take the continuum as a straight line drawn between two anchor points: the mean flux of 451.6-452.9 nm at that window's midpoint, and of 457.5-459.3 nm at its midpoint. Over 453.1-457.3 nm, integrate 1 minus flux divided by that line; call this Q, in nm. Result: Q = 0.10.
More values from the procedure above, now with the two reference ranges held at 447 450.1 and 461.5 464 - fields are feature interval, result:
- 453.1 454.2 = 0.05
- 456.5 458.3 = 0.07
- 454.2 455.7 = 0.03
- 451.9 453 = 0.03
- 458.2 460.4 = 0.07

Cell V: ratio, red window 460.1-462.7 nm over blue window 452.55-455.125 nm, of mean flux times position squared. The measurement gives 1.12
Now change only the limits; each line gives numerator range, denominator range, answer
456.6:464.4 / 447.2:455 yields 1.10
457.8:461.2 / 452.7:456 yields 1.08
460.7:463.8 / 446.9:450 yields 1.21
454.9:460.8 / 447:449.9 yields 1.09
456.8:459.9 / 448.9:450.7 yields 1.06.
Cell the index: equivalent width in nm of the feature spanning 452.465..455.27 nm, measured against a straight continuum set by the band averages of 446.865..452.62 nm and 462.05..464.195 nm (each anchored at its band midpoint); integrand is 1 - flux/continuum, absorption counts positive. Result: 0.13 nm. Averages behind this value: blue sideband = 137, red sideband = 146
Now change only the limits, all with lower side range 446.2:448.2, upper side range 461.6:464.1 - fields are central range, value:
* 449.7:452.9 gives -0.191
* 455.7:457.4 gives 0.054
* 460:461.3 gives 0.013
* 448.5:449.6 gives -0.013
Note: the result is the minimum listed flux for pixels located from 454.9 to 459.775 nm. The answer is 127.8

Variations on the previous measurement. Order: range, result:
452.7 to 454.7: 118.7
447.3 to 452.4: 121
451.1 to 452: 141.1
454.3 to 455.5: 131.6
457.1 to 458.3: 130.4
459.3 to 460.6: 126.4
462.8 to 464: 124.3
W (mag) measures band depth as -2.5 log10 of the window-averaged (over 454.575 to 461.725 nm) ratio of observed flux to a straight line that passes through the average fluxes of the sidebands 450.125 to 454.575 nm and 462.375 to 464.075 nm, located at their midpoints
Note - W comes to 0.03 mag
